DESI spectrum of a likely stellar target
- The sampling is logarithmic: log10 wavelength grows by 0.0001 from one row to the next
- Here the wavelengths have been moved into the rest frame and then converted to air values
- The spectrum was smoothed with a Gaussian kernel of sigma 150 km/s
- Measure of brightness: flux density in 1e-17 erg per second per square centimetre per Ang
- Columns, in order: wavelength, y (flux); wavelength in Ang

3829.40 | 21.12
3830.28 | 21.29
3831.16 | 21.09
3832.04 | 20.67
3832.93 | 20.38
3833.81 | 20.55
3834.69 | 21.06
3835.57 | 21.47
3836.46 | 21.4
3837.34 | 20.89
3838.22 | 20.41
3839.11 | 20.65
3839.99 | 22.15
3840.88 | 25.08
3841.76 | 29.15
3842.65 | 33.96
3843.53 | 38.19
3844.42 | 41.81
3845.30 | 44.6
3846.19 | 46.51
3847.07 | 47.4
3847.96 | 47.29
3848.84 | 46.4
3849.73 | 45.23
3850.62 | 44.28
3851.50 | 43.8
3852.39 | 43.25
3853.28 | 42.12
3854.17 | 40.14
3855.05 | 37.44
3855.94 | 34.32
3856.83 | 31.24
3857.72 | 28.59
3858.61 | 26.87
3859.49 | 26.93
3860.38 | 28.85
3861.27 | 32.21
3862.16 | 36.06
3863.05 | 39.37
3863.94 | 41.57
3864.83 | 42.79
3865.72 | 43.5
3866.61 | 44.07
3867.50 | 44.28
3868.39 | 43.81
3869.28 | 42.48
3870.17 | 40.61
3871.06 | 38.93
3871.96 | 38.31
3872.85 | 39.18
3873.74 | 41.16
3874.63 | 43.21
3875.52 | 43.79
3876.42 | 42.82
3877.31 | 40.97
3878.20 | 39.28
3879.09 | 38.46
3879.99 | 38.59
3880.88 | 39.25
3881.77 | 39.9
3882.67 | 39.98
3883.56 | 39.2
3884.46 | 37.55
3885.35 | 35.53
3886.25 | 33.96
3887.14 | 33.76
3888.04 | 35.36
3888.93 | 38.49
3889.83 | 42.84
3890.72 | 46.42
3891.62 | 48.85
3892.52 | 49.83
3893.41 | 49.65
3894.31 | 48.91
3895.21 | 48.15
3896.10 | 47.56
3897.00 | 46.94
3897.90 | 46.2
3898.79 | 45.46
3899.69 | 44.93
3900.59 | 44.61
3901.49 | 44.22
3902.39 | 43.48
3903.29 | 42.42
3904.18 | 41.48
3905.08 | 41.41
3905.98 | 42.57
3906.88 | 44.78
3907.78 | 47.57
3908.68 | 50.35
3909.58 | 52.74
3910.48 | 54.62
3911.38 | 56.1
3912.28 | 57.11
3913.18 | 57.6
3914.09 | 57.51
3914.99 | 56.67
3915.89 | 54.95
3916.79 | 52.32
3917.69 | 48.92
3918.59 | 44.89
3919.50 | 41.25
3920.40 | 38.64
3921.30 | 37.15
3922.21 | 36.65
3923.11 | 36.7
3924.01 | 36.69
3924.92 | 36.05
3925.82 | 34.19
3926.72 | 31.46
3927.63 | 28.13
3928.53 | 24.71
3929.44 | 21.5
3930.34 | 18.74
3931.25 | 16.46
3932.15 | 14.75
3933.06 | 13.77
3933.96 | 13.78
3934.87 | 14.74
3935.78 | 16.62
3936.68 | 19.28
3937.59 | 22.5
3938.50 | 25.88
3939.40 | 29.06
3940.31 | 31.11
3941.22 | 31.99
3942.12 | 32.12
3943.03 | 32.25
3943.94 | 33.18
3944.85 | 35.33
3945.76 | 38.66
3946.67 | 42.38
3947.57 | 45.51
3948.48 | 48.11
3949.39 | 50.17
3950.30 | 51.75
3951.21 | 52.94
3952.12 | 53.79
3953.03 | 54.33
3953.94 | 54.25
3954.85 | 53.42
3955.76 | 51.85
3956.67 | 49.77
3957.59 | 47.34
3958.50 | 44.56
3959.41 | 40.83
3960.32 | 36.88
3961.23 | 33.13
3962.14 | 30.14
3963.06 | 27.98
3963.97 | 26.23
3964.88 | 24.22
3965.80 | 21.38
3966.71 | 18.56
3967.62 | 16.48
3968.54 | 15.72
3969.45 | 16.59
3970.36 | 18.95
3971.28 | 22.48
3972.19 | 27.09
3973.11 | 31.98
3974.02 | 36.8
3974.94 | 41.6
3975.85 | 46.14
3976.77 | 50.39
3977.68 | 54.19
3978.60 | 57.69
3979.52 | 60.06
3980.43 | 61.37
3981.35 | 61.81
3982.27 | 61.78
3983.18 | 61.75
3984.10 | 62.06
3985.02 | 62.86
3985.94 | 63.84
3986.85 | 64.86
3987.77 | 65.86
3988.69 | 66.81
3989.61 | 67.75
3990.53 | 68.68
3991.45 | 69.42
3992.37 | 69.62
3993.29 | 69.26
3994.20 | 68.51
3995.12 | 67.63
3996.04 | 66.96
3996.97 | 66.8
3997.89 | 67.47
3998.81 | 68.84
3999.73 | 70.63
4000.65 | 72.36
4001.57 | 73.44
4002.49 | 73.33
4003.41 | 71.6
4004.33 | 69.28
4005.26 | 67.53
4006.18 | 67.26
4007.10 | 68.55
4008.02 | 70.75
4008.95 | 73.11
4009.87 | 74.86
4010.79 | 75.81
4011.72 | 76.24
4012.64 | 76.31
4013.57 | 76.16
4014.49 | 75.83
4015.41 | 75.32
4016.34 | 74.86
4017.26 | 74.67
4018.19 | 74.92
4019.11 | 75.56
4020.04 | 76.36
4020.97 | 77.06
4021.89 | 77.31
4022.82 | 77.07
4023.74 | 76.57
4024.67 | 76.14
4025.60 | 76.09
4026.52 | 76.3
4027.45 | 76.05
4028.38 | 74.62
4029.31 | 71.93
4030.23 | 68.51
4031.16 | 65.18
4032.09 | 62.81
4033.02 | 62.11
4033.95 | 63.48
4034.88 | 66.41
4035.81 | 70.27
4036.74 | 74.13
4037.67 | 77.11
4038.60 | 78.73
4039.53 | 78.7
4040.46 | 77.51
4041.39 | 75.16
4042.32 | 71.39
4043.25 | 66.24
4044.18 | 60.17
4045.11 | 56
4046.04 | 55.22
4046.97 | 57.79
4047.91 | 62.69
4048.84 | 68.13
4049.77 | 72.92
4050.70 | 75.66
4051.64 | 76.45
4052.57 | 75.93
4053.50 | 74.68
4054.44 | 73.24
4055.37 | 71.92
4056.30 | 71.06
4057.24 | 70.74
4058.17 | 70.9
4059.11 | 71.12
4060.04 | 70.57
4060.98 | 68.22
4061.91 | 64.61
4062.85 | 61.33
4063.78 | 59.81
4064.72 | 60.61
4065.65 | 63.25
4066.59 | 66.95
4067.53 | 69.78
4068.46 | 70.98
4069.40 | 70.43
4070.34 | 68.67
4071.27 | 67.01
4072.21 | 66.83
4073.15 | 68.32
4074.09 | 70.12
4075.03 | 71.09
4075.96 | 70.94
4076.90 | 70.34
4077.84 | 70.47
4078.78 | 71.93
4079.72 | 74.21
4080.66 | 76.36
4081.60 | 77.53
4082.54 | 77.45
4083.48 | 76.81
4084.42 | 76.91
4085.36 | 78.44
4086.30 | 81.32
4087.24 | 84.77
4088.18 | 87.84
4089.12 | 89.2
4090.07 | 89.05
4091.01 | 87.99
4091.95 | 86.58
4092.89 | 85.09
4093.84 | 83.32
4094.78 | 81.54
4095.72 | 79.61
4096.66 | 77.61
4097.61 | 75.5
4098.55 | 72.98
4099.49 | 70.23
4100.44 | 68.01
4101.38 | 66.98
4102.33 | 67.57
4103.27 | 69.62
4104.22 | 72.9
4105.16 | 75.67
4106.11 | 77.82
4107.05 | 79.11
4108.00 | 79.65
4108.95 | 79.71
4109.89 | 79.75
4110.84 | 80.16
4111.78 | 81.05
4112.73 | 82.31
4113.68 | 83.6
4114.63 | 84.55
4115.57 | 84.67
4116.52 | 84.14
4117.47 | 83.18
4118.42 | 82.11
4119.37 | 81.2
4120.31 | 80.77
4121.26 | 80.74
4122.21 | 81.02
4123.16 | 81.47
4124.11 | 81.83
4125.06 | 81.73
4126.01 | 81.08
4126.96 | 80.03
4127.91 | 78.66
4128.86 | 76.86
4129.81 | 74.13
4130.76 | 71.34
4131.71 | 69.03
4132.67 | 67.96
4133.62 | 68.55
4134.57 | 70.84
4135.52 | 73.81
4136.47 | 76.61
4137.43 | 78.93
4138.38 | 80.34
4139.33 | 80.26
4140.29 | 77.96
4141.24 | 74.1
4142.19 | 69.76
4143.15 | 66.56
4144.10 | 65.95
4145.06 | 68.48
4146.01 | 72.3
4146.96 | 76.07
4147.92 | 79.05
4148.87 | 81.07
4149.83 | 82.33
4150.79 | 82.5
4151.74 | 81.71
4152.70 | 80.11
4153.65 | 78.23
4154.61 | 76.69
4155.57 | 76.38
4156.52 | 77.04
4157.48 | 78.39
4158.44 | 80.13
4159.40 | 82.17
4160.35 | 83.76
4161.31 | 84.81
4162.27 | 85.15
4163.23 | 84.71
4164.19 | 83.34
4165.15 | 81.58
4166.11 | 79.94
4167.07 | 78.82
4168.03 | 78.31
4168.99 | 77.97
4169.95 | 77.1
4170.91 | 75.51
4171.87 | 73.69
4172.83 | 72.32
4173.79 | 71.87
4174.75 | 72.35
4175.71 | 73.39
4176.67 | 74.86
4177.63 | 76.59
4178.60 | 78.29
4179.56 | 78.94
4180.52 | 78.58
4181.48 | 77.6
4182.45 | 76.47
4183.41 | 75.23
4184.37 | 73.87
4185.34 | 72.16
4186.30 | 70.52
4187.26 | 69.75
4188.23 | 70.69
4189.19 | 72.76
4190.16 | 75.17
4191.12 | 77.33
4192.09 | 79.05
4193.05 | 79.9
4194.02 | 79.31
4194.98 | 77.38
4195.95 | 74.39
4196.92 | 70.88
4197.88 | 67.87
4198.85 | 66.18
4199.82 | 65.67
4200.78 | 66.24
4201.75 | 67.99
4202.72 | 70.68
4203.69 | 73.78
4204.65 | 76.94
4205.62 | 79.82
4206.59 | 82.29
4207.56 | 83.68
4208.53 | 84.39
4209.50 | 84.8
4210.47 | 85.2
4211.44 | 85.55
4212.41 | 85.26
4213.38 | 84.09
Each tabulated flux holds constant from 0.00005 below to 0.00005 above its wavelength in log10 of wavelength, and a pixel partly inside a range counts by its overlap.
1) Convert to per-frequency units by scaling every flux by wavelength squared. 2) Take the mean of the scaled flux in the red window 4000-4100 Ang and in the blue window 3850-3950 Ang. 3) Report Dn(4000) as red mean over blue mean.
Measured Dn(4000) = 2.0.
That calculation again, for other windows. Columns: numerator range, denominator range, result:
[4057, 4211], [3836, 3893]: 2.29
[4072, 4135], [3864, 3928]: 1.99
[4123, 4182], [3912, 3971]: 2.43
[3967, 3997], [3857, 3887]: 1.45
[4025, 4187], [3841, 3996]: 1.97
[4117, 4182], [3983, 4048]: 1.18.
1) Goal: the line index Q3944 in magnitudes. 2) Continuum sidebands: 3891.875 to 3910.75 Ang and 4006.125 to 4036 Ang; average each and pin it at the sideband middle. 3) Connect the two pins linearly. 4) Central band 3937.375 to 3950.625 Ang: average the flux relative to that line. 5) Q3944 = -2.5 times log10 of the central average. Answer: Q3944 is 0.46 mag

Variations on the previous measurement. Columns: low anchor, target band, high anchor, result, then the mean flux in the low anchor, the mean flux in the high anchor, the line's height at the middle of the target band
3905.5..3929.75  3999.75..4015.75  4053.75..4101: -0.20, 43.9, 73.8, 60.8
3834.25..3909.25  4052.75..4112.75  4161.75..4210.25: -0.16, 39.3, 76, 63.9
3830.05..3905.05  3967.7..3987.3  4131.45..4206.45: 0.13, 37.9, 75.7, 51.7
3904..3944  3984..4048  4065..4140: -0.23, 36.2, 76.8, 57.1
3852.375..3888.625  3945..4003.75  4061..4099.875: 0.12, 38.2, 74.5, 56.2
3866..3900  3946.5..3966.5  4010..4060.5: 0.30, 42.1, 71.9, 56.5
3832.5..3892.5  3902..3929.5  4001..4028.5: 0.14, 37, 74.3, 50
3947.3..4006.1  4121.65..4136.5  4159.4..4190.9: -0.07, 51.7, 76.8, 71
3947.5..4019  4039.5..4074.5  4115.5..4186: -0.05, 55.7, 77.4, 65.3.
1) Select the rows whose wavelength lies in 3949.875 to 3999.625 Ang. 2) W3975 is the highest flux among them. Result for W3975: 69.62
